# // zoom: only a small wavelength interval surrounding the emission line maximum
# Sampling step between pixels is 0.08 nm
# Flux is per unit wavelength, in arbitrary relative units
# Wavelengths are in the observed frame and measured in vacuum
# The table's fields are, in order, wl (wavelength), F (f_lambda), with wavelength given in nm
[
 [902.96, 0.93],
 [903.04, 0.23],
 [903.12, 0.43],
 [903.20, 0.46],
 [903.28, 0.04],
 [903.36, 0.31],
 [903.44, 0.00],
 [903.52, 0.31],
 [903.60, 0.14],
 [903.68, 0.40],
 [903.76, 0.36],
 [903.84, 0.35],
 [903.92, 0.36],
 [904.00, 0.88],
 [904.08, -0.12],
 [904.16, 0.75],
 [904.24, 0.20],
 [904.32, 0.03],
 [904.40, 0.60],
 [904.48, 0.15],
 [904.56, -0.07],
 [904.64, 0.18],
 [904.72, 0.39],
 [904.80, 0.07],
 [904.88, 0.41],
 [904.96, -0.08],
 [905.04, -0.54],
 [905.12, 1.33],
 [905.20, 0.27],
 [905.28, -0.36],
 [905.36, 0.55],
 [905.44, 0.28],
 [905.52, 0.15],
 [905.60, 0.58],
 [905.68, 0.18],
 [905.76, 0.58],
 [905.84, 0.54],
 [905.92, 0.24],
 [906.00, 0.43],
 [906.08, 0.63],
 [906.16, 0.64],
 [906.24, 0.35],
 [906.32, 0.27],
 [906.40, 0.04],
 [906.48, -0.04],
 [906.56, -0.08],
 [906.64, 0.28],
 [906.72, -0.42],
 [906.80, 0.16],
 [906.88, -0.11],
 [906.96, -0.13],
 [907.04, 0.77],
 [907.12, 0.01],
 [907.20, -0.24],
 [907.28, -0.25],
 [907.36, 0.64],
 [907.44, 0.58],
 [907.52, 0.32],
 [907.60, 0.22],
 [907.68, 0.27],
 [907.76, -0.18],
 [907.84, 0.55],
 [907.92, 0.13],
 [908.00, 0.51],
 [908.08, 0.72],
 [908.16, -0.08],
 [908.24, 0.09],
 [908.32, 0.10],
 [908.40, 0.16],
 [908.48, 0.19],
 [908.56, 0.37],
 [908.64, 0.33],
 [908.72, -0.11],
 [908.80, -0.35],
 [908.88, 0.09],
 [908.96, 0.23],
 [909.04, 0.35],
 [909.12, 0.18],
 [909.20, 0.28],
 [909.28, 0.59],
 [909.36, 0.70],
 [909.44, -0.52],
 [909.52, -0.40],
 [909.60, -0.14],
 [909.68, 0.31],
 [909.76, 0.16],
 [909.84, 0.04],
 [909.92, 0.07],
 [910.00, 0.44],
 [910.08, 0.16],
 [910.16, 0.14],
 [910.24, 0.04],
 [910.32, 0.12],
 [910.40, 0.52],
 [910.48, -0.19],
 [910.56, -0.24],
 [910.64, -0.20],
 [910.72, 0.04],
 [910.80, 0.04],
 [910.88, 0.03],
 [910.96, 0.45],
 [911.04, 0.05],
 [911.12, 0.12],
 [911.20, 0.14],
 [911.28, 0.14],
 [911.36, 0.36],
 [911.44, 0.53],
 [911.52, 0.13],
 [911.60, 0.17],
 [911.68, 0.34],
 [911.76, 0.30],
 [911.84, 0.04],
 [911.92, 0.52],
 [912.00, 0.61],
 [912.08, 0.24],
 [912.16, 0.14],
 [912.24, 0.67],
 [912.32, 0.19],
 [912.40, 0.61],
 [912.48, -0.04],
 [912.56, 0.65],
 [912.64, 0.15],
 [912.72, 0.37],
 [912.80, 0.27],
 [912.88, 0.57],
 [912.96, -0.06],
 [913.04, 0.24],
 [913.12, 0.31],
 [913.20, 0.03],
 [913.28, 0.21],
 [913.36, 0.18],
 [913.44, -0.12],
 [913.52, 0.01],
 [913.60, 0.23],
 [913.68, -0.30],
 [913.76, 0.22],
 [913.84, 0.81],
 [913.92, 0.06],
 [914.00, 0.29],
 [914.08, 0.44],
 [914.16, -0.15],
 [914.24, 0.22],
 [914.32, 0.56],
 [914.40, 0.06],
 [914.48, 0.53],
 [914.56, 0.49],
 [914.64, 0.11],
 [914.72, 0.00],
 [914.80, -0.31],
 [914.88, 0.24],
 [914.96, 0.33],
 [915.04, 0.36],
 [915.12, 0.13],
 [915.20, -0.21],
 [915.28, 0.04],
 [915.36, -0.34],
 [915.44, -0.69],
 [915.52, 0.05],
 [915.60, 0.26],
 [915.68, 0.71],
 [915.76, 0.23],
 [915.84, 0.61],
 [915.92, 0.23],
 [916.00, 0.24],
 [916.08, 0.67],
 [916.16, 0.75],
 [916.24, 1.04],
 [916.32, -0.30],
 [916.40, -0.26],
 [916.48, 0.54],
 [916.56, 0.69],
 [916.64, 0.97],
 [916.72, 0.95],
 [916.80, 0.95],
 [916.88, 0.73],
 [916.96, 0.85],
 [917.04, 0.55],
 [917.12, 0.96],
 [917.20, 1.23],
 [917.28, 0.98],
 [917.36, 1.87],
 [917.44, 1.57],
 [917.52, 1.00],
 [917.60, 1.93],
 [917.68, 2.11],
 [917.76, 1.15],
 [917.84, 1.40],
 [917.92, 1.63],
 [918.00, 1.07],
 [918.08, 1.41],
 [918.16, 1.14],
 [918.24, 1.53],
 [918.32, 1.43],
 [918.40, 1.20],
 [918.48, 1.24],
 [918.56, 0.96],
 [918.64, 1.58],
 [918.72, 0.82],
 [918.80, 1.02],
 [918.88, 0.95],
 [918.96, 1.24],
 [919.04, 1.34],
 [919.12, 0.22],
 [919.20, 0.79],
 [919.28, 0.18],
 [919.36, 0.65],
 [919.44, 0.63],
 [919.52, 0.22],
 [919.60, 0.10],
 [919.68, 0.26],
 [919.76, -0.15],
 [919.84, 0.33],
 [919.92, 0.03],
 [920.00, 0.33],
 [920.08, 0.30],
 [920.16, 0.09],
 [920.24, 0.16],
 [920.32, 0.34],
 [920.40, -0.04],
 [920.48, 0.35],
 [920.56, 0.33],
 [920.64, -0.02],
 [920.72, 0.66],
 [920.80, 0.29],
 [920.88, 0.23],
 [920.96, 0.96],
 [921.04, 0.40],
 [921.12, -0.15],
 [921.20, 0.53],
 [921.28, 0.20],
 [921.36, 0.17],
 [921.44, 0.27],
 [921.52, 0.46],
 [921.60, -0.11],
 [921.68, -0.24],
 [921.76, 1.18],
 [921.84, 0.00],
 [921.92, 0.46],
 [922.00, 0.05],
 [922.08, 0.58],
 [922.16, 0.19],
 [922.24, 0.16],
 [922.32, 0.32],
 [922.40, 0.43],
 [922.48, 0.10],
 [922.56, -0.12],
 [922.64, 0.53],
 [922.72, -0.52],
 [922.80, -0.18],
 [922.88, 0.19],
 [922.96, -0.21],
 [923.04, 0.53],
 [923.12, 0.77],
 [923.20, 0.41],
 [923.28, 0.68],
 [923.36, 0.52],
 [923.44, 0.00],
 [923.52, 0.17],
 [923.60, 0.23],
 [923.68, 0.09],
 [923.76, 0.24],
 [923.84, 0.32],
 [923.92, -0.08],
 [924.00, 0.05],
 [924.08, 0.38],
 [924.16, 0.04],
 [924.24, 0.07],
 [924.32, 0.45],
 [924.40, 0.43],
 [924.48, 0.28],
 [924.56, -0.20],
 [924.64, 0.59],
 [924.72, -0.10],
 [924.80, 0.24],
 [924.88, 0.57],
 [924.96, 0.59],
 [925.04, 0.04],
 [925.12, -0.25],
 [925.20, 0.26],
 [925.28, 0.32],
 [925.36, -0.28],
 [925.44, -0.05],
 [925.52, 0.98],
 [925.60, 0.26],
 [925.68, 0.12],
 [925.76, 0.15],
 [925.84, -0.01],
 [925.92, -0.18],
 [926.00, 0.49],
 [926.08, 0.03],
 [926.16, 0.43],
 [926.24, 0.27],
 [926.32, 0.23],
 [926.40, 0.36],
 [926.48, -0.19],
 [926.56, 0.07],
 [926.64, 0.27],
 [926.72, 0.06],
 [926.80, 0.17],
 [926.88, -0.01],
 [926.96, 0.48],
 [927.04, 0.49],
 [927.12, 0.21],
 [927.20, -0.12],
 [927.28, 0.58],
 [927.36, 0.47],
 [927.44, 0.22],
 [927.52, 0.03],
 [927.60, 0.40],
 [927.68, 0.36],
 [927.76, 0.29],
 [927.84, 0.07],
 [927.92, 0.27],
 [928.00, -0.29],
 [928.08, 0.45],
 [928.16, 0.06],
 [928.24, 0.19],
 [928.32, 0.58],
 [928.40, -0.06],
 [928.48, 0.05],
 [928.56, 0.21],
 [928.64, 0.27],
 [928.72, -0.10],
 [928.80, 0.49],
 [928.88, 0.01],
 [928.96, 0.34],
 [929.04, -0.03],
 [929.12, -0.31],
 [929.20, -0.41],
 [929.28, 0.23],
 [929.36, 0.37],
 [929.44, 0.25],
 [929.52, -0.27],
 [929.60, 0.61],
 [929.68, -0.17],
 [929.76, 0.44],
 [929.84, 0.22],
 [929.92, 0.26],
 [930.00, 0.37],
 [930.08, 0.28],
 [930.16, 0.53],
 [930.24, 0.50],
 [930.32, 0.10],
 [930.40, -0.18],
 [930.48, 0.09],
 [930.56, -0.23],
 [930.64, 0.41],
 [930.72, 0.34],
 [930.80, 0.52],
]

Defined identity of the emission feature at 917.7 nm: [O II]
